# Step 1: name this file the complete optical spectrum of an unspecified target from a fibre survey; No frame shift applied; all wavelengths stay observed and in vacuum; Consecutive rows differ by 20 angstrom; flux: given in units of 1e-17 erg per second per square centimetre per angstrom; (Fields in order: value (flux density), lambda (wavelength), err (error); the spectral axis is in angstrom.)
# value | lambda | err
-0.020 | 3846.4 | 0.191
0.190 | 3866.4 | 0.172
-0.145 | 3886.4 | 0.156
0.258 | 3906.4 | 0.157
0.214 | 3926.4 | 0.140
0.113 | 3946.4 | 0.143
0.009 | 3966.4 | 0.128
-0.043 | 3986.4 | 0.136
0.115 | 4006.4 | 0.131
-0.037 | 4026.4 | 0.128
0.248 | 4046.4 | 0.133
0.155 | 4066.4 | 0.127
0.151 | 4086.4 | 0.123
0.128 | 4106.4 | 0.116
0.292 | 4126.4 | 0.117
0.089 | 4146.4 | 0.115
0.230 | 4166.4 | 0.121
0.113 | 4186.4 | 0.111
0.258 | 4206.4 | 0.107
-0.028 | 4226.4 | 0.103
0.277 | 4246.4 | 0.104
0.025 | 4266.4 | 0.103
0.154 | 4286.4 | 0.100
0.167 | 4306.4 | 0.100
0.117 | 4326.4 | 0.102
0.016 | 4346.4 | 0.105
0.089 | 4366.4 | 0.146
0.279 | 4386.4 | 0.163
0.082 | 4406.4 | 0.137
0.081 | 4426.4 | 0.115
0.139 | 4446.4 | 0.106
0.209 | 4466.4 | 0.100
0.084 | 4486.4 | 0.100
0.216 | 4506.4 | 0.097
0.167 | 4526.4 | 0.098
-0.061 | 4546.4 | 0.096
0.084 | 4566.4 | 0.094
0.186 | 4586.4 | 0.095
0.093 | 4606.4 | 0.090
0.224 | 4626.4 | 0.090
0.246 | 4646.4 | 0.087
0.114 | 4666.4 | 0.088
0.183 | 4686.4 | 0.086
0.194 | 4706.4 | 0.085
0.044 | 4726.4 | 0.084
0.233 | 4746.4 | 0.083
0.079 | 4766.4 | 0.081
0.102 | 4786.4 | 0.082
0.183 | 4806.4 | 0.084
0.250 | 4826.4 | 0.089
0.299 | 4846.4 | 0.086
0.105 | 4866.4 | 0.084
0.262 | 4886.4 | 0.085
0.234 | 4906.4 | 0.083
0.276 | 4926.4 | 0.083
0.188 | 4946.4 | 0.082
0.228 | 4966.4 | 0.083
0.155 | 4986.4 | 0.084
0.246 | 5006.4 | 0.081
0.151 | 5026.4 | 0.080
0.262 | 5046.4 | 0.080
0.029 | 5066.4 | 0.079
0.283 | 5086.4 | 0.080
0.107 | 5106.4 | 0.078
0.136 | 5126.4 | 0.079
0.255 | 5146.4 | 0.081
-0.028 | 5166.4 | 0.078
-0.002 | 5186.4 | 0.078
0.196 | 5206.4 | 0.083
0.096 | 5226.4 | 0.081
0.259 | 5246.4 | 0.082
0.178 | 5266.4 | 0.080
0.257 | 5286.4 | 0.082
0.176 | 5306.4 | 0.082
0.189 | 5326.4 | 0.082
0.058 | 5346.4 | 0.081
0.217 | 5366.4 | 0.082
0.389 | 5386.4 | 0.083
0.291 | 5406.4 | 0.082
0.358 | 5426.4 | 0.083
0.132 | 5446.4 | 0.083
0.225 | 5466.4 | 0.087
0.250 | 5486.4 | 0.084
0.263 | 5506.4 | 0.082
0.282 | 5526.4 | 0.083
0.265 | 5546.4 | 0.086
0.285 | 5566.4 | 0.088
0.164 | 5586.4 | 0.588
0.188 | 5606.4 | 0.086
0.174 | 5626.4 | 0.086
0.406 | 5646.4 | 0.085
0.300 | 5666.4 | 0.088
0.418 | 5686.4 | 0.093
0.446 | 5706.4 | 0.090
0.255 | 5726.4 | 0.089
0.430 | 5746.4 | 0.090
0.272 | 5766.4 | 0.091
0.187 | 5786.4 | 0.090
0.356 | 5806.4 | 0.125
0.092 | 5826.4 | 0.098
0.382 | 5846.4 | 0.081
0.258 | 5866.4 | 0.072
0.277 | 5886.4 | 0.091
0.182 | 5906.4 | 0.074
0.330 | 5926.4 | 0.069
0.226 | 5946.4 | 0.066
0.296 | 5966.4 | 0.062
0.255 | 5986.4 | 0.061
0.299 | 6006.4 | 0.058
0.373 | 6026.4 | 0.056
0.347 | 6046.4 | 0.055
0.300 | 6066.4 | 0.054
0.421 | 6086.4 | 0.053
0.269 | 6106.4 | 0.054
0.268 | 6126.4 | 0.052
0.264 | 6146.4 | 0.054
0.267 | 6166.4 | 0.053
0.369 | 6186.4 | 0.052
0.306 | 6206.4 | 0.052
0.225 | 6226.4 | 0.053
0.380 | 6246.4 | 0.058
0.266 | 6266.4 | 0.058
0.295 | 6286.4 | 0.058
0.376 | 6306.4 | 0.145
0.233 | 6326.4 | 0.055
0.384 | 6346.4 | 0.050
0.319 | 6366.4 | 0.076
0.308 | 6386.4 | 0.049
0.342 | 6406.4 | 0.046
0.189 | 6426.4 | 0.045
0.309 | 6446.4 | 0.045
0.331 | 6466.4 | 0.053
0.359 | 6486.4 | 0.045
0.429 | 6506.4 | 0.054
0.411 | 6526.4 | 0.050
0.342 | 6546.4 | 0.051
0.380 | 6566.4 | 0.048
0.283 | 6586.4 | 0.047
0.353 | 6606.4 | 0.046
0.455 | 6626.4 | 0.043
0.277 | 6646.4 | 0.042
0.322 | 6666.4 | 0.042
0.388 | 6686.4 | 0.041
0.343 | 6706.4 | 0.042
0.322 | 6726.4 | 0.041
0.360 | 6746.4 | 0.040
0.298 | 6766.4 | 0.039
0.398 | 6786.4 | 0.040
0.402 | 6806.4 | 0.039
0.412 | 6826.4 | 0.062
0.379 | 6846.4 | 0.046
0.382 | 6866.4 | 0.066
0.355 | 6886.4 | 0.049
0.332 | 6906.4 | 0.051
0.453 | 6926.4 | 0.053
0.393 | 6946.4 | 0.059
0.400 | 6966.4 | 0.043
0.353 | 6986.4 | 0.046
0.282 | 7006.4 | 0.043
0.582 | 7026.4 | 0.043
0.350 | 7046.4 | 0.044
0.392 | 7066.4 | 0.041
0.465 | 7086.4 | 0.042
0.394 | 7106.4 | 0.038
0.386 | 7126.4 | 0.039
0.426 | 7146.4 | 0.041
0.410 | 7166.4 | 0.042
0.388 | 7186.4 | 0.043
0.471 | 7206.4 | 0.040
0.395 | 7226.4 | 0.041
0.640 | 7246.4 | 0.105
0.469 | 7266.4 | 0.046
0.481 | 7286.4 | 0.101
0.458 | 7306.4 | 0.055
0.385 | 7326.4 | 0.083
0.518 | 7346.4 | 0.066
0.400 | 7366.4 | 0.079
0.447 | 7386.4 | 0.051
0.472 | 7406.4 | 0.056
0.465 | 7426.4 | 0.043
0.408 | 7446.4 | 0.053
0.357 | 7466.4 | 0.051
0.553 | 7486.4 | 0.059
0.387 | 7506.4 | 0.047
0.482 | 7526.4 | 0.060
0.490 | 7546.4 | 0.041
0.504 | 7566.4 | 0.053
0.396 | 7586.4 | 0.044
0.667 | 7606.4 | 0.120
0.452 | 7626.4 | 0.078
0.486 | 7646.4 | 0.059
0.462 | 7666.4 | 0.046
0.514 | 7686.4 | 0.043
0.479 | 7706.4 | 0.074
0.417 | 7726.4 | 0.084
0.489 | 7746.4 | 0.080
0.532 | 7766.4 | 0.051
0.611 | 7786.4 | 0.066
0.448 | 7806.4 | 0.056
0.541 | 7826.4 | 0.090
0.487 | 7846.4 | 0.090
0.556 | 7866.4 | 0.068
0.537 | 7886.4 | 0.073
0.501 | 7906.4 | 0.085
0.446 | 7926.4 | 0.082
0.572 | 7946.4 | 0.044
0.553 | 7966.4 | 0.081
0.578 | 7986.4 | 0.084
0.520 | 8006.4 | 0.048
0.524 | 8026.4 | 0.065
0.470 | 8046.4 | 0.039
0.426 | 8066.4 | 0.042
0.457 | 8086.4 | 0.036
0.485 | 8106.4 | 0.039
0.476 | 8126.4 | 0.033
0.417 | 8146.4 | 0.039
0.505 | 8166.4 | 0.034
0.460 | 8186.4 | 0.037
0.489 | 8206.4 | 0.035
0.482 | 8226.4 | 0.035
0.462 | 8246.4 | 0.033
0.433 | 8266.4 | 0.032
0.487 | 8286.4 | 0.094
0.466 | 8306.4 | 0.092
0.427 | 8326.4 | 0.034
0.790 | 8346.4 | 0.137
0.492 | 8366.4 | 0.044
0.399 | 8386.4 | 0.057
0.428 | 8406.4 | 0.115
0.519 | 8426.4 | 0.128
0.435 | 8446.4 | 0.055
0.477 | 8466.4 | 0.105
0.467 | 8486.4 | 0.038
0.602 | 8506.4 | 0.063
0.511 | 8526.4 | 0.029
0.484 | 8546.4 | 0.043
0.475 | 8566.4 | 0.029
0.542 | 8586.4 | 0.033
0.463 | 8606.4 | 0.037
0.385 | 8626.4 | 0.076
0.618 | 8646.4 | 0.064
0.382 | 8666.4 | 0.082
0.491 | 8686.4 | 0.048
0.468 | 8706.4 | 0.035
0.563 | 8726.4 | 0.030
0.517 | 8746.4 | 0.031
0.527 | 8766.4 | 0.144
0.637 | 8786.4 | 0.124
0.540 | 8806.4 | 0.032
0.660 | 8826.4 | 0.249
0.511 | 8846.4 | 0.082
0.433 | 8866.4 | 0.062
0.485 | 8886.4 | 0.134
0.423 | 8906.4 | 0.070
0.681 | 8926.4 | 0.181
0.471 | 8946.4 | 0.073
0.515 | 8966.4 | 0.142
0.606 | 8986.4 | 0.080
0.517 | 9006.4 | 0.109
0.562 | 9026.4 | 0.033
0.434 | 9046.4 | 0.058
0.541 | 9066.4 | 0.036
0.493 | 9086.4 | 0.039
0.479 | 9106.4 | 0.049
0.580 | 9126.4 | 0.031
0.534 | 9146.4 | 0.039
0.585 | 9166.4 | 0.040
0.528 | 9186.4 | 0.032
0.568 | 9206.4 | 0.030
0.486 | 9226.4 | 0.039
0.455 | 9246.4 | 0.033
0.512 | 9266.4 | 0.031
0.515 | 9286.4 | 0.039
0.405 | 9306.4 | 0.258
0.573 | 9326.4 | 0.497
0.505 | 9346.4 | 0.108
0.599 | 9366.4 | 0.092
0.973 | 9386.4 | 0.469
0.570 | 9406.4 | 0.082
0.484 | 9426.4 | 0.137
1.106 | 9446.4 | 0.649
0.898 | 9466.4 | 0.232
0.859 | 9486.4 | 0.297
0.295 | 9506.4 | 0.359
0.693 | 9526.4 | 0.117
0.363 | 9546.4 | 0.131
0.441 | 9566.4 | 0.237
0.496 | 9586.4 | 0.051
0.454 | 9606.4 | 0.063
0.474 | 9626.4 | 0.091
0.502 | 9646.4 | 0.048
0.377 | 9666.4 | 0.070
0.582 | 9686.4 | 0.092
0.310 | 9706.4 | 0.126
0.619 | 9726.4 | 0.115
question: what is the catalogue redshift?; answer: 0.62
